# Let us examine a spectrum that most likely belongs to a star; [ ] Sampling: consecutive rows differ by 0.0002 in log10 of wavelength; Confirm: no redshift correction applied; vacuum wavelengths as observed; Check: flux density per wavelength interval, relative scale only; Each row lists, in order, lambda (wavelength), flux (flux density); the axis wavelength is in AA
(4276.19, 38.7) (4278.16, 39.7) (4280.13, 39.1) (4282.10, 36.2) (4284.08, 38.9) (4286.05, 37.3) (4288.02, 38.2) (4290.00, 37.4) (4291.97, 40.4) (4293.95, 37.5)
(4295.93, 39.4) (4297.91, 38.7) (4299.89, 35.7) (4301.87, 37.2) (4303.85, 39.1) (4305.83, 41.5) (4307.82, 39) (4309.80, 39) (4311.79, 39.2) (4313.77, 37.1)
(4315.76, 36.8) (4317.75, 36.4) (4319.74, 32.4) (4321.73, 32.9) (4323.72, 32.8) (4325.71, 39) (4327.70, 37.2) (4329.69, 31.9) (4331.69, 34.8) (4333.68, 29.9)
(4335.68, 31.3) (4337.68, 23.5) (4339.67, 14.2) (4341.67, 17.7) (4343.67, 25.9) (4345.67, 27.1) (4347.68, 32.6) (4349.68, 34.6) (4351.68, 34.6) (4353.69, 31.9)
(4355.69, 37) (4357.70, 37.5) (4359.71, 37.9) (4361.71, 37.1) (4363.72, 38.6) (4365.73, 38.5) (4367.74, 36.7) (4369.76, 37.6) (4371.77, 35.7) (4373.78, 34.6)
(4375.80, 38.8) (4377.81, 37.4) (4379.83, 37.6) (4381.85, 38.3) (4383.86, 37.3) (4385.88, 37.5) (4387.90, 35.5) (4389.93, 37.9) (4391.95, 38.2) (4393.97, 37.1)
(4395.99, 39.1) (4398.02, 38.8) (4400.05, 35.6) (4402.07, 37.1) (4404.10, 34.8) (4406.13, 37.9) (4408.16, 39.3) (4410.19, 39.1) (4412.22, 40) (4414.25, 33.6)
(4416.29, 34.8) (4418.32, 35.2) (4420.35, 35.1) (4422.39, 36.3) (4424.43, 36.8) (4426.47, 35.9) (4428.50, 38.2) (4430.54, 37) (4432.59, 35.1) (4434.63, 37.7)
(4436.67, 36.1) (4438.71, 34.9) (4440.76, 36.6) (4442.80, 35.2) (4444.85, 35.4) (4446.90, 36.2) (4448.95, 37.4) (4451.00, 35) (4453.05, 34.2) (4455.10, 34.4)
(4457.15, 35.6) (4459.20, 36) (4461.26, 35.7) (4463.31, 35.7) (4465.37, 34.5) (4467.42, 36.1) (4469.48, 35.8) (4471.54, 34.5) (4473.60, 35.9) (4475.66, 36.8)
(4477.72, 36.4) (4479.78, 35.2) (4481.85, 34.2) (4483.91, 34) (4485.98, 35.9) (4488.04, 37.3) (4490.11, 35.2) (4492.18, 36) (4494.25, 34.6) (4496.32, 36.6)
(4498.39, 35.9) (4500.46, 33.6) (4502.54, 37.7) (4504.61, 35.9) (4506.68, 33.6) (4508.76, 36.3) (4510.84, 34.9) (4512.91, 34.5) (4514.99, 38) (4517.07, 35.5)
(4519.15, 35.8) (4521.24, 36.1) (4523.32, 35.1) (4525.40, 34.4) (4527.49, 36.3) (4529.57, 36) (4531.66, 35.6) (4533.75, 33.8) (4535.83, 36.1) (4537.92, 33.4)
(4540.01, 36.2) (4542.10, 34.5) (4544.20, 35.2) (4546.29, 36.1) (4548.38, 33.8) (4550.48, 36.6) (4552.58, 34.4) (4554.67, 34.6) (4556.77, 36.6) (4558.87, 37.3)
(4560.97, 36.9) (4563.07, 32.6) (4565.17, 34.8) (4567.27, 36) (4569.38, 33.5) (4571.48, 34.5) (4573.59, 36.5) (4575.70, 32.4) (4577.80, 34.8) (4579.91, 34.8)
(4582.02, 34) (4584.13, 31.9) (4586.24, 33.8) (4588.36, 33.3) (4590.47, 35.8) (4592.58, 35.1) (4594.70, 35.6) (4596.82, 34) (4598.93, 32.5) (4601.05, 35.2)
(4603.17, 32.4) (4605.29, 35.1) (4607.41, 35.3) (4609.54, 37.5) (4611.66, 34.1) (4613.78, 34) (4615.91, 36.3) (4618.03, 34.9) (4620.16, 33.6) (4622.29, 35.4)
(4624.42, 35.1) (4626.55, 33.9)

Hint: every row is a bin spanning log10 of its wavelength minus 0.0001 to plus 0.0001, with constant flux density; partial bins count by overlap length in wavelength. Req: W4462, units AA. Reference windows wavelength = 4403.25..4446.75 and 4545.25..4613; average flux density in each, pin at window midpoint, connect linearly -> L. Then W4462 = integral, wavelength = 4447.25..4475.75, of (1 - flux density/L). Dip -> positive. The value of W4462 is 0.4 AA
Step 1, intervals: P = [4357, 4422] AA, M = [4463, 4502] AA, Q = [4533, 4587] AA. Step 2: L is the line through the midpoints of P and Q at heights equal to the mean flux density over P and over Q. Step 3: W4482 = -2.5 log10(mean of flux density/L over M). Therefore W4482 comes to 0.01 mag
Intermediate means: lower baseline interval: 37.2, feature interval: 35.5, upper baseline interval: 34.8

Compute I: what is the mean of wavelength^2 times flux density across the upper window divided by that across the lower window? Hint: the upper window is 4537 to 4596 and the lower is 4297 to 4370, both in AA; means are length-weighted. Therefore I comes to 1.1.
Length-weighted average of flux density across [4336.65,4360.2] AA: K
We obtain 29.4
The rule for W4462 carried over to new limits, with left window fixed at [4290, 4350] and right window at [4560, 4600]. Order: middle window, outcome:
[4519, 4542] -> -0.7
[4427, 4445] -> -1.2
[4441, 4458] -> -0.7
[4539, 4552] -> -0.4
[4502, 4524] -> -1.0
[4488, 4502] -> -0.6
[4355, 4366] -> -1.2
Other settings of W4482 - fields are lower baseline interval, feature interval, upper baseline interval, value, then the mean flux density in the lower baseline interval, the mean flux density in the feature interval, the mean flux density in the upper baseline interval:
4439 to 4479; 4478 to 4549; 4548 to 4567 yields 0.00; 35.6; 35.4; 35.4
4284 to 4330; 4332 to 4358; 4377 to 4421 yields 0.27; 37.3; 29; 37.2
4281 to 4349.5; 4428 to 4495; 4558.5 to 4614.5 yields -0.04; 34.3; 35.7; 34.6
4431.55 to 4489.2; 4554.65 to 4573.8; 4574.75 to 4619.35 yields -0.02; 35.6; 35.3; 34.4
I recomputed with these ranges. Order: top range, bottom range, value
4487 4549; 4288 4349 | 1.14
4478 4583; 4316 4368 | 1.18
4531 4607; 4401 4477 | 1.02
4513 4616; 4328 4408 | 1.11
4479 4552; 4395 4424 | 1.01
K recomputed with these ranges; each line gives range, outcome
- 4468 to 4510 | 35.6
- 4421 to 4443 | 36.4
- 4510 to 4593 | 35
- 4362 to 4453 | 36.8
